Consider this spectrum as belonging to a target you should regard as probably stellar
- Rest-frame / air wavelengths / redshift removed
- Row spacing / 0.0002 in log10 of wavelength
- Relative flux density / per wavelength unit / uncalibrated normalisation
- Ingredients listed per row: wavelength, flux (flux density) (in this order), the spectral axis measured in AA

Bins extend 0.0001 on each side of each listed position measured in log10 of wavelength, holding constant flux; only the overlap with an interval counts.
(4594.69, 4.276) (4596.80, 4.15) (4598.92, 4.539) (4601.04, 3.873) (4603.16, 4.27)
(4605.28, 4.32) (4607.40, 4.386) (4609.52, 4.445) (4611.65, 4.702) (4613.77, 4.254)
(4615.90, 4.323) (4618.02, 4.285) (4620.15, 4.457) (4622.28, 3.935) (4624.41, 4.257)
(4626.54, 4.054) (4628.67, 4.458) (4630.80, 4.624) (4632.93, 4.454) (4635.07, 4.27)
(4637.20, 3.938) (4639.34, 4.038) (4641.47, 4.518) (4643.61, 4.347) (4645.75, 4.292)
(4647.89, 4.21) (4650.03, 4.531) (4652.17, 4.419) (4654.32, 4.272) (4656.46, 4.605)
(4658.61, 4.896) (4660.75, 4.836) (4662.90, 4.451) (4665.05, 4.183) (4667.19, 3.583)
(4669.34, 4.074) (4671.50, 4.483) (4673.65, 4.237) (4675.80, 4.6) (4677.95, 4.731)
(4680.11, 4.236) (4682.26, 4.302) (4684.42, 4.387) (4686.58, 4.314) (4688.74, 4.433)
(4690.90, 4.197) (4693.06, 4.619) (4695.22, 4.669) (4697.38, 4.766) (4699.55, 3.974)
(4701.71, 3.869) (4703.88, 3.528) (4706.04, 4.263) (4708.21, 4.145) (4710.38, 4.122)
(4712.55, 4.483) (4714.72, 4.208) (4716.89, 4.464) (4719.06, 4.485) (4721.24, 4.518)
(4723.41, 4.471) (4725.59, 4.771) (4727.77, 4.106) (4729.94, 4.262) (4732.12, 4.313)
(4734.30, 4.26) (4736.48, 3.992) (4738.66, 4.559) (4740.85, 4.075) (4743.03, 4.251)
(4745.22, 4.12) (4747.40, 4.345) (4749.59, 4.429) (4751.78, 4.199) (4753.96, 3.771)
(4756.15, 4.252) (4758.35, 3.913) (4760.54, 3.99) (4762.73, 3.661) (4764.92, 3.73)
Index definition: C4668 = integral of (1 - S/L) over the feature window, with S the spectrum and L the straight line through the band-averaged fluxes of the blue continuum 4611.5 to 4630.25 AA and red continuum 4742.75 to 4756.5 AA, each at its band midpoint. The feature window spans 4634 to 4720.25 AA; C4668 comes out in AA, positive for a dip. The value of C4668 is -1.6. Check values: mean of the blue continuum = 4.29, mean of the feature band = 4.32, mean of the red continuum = 4.19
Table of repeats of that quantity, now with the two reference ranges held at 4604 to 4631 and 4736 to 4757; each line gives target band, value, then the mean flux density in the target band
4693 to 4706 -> 0.1 AA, 4.21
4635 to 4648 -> 0.3 AA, 4.23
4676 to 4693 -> -0.5 AA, 4.4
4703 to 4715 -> 0.3 AA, 4.13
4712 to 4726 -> -0.8 AA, 4.47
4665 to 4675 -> 0.4 AA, 4.12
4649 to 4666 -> -0.9 AA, 4.53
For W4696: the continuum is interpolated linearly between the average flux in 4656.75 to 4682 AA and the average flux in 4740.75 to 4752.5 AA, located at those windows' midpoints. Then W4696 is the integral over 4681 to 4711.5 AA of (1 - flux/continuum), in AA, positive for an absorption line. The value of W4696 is 0.63 AA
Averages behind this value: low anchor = 4.4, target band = 4.26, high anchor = 4.25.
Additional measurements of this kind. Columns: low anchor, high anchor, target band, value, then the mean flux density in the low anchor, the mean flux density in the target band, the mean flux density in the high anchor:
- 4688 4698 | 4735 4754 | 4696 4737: 1.1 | 4.53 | 4.27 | 4.22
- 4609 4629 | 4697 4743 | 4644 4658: -0.4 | 4.31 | 4.4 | 4.26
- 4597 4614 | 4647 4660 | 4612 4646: 1.0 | 4.34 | 4.29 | 4.5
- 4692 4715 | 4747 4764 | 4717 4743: -1.3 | 4.24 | 4.35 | 4.06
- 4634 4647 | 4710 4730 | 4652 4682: -0.7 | 4.23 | 4.4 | 4.41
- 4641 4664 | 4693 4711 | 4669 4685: -0.2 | 4.49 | 4.39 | 4.2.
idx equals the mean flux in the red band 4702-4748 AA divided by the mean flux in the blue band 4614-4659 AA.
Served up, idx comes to 0.98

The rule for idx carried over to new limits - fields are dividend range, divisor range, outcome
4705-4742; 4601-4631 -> 1.00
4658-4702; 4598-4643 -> 1.02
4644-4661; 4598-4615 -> 1.03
